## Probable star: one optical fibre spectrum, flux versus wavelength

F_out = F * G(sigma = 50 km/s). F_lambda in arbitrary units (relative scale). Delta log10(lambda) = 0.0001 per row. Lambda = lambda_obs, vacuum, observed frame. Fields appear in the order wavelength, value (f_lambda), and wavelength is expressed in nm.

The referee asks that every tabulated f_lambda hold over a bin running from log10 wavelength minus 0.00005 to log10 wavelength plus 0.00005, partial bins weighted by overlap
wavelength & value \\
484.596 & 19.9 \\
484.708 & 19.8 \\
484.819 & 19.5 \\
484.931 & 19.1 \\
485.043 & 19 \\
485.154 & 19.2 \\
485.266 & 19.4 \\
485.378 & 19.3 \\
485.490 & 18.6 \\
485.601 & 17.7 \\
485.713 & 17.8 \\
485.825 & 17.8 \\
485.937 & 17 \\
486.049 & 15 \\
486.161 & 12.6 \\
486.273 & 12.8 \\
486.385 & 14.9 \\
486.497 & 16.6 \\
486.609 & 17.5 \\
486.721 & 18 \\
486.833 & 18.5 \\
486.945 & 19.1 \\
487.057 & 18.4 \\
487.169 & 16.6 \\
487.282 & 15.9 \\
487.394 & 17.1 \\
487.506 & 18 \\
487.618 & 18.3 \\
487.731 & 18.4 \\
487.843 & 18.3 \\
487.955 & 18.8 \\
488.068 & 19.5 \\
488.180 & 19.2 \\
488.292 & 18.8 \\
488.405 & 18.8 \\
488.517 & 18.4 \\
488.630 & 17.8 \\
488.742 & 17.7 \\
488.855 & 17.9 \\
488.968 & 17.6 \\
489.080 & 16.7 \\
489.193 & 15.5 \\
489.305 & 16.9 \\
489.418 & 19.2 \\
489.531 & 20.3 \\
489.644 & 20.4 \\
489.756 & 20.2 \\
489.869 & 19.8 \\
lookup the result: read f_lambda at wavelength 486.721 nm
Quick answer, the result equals 18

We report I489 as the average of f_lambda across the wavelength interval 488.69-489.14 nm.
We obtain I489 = 17.4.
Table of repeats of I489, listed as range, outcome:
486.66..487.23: 18.1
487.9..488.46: 19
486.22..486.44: 13.9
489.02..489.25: 16.2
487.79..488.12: 18.8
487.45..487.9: 18.3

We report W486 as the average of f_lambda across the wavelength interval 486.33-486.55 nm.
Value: 15.7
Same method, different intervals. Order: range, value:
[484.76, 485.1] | 19.2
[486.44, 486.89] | 17.7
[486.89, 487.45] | 17.4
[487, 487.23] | 17.4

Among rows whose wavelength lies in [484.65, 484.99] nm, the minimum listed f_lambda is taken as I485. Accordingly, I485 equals 19.1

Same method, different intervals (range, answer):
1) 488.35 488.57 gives 18.4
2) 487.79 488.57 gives 18.3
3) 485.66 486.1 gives 15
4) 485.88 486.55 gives 12.6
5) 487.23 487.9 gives 15.9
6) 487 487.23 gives 16.6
